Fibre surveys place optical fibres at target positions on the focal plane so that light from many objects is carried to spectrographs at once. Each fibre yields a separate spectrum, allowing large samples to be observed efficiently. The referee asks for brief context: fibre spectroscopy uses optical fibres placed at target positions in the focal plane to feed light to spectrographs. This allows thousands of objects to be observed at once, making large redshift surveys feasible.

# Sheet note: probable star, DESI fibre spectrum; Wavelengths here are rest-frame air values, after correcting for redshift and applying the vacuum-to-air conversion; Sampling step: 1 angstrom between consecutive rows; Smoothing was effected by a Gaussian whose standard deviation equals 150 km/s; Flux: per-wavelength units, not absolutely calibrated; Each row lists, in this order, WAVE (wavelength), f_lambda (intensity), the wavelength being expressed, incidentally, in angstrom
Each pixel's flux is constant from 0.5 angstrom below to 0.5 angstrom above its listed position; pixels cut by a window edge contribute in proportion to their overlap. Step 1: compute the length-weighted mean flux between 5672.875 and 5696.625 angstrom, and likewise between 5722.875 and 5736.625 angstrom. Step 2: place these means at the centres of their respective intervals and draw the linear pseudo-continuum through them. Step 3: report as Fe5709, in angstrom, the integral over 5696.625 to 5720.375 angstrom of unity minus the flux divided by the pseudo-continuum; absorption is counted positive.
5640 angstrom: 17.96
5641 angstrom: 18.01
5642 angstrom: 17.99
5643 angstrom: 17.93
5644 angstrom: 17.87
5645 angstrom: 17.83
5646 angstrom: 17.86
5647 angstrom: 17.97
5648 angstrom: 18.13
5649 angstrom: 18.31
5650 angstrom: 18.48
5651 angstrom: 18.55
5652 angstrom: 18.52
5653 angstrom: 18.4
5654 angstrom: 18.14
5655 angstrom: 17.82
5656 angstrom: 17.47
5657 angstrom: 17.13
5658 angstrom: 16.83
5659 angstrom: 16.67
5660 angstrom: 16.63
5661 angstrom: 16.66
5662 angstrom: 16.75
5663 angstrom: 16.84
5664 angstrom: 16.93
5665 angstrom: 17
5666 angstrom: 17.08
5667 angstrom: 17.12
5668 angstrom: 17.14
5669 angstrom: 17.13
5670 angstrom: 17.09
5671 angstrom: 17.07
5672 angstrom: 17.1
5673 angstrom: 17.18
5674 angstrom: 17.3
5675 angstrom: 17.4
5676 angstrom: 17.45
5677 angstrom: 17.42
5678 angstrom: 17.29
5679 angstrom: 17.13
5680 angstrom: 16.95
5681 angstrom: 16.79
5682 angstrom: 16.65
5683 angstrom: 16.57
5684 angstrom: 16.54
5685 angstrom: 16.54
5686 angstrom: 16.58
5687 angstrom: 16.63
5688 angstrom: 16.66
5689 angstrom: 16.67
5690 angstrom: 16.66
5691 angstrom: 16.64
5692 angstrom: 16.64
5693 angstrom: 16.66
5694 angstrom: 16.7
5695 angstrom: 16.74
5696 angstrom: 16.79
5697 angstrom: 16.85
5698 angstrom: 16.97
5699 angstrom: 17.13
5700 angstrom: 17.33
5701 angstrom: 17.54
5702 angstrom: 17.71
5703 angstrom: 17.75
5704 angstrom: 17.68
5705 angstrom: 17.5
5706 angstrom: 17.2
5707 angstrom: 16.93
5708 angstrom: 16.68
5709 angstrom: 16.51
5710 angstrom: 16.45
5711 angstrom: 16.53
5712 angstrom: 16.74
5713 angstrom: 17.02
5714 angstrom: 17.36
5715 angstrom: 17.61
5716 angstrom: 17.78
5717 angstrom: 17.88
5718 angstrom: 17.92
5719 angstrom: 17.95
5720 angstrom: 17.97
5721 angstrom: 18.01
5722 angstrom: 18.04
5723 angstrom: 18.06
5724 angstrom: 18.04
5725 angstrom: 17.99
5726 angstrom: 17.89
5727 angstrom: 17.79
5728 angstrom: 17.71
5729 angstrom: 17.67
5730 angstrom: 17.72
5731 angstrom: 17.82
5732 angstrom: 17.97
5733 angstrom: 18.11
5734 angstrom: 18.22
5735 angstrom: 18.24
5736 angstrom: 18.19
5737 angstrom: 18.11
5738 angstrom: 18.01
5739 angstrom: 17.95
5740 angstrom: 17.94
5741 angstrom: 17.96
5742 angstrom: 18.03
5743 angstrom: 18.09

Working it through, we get 0.2 angstrom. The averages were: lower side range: 16.9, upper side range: 18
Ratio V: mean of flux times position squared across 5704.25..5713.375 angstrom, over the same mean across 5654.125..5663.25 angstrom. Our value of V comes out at 1.01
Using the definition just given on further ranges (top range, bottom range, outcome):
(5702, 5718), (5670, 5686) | 1.02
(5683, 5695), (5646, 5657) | 0.93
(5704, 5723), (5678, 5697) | 1.05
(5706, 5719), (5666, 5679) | 1.01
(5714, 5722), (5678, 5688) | 1.08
